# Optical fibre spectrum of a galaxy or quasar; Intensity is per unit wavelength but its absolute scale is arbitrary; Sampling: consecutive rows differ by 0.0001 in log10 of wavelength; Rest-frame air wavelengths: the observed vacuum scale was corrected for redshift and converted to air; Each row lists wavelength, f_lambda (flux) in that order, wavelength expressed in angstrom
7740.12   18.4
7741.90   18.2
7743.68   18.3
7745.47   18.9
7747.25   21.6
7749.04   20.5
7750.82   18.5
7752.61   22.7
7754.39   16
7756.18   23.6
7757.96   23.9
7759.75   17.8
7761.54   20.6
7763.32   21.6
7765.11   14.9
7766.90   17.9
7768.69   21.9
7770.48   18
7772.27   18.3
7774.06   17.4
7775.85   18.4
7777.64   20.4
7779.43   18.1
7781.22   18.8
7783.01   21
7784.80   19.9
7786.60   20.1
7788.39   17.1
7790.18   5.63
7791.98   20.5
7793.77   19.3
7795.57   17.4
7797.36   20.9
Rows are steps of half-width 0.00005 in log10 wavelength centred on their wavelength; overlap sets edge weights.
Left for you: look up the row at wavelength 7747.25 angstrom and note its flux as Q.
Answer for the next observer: 21.6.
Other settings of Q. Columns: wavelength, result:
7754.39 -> 16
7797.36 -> 20.9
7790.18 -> 5.63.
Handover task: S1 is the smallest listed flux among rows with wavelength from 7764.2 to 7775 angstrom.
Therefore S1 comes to 14.9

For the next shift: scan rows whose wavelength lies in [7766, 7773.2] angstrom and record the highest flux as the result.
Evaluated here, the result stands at 21.9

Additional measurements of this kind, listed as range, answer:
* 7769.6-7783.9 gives 21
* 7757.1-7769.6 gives 23.9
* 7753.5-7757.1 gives 23.6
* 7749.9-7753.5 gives 22.7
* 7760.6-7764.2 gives 21.6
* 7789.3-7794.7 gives 20.5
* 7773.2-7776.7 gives 18.4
